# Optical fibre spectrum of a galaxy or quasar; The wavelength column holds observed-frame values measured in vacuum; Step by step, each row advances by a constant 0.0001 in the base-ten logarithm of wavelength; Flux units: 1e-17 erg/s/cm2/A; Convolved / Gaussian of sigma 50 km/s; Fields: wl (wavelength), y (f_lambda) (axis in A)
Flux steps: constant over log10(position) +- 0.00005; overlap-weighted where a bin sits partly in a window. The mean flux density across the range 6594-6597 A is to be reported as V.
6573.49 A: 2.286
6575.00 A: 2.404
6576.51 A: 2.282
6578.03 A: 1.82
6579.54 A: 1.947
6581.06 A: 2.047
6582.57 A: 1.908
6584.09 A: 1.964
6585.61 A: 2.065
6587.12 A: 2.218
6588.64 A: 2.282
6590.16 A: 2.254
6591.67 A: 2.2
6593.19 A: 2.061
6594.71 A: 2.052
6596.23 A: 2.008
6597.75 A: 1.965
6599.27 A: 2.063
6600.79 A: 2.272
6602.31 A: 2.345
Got 2.03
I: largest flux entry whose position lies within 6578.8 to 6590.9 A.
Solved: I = 2.282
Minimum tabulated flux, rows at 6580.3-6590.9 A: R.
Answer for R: 1.908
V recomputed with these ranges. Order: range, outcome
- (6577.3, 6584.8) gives 1.94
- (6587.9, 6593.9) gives 2.2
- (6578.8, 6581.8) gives 1.99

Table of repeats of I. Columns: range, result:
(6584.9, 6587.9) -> 2.218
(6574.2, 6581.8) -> 2.404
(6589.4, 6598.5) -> 2.254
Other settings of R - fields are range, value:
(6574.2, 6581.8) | 1.82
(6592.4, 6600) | 1.965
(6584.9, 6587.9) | 2.065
